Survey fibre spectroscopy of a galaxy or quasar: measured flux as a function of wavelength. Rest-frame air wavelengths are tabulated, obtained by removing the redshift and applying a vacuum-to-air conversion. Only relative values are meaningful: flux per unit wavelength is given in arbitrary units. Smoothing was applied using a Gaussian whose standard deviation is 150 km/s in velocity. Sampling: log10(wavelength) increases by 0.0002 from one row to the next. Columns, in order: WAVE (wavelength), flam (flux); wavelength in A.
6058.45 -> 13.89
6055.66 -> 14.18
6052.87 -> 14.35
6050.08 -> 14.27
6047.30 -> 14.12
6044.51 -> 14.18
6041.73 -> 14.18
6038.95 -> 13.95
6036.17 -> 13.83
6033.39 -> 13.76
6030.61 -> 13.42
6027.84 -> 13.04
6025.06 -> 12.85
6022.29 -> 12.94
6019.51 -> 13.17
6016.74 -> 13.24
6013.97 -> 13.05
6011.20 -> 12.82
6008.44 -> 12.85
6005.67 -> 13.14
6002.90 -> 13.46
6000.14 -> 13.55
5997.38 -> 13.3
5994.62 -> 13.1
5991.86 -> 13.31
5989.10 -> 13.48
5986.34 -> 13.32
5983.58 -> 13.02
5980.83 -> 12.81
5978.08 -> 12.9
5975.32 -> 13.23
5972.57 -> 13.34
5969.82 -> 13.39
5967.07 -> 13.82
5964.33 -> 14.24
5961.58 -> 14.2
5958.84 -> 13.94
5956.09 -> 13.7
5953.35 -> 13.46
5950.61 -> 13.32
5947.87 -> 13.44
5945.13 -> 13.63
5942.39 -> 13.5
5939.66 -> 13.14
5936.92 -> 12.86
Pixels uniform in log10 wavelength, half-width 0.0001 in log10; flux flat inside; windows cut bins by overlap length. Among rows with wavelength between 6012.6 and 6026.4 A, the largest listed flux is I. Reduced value 13.24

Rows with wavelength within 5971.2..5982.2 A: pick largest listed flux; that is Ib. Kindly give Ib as 13.34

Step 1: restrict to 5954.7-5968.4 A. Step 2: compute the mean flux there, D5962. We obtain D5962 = 14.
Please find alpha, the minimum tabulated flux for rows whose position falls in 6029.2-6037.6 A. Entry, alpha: 13.42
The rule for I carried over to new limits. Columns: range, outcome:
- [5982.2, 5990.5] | 13.48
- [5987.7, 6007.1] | 13.55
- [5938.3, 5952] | 13.63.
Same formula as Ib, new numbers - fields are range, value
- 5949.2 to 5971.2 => 14.24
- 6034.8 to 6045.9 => 14.18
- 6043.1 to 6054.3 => 14.35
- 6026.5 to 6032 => 13.42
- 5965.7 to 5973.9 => 13.82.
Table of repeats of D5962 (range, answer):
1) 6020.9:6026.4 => 12.9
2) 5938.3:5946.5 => 13.4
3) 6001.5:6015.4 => 13.1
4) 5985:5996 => 13.3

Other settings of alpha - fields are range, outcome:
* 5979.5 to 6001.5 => 12.81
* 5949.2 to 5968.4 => 13.32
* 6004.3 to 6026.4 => 12.82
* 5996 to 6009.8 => 12.85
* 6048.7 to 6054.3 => 14.27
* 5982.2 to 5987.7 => 13.02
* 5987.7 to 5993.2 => 13.31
